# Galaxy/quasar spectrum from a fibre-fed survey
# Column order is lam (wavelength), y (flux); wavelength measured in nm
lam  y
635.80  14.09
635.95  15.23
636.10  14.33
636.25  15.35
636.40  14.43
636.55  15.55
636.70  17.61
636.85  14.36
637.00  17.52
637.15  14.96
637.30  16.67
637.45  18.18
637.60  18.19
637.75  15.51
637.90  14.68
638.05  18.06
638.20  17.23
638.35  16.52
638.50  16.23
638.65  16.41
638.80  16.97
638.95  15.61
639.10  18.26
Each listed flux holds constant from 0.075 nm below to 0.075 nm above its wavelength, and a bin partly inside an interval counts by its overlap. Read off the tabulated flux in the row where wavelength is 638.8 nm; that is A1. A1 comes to 16.97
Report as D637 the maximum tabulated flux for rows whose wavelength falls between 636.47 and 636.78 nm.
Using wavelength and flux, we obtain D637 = 17.61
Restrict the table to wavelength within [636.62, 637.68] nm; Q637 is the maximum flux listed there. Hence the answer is 18.19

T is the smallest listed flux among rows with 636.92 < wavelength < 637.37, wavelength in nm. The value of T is 14.96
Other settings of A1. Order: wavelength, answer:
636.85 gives 14.36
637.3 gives 16.67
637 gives 17.52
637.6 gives 18.19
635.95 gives 15.23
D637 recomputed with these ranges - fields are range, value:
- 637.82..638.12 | 18.06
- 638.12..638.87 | 17.23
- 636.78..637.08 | 17.52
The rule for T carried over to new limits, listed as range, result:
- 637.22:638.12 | 14.68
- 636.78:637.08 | 14.36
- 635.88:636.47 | 14.33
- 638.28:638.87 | 16.23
